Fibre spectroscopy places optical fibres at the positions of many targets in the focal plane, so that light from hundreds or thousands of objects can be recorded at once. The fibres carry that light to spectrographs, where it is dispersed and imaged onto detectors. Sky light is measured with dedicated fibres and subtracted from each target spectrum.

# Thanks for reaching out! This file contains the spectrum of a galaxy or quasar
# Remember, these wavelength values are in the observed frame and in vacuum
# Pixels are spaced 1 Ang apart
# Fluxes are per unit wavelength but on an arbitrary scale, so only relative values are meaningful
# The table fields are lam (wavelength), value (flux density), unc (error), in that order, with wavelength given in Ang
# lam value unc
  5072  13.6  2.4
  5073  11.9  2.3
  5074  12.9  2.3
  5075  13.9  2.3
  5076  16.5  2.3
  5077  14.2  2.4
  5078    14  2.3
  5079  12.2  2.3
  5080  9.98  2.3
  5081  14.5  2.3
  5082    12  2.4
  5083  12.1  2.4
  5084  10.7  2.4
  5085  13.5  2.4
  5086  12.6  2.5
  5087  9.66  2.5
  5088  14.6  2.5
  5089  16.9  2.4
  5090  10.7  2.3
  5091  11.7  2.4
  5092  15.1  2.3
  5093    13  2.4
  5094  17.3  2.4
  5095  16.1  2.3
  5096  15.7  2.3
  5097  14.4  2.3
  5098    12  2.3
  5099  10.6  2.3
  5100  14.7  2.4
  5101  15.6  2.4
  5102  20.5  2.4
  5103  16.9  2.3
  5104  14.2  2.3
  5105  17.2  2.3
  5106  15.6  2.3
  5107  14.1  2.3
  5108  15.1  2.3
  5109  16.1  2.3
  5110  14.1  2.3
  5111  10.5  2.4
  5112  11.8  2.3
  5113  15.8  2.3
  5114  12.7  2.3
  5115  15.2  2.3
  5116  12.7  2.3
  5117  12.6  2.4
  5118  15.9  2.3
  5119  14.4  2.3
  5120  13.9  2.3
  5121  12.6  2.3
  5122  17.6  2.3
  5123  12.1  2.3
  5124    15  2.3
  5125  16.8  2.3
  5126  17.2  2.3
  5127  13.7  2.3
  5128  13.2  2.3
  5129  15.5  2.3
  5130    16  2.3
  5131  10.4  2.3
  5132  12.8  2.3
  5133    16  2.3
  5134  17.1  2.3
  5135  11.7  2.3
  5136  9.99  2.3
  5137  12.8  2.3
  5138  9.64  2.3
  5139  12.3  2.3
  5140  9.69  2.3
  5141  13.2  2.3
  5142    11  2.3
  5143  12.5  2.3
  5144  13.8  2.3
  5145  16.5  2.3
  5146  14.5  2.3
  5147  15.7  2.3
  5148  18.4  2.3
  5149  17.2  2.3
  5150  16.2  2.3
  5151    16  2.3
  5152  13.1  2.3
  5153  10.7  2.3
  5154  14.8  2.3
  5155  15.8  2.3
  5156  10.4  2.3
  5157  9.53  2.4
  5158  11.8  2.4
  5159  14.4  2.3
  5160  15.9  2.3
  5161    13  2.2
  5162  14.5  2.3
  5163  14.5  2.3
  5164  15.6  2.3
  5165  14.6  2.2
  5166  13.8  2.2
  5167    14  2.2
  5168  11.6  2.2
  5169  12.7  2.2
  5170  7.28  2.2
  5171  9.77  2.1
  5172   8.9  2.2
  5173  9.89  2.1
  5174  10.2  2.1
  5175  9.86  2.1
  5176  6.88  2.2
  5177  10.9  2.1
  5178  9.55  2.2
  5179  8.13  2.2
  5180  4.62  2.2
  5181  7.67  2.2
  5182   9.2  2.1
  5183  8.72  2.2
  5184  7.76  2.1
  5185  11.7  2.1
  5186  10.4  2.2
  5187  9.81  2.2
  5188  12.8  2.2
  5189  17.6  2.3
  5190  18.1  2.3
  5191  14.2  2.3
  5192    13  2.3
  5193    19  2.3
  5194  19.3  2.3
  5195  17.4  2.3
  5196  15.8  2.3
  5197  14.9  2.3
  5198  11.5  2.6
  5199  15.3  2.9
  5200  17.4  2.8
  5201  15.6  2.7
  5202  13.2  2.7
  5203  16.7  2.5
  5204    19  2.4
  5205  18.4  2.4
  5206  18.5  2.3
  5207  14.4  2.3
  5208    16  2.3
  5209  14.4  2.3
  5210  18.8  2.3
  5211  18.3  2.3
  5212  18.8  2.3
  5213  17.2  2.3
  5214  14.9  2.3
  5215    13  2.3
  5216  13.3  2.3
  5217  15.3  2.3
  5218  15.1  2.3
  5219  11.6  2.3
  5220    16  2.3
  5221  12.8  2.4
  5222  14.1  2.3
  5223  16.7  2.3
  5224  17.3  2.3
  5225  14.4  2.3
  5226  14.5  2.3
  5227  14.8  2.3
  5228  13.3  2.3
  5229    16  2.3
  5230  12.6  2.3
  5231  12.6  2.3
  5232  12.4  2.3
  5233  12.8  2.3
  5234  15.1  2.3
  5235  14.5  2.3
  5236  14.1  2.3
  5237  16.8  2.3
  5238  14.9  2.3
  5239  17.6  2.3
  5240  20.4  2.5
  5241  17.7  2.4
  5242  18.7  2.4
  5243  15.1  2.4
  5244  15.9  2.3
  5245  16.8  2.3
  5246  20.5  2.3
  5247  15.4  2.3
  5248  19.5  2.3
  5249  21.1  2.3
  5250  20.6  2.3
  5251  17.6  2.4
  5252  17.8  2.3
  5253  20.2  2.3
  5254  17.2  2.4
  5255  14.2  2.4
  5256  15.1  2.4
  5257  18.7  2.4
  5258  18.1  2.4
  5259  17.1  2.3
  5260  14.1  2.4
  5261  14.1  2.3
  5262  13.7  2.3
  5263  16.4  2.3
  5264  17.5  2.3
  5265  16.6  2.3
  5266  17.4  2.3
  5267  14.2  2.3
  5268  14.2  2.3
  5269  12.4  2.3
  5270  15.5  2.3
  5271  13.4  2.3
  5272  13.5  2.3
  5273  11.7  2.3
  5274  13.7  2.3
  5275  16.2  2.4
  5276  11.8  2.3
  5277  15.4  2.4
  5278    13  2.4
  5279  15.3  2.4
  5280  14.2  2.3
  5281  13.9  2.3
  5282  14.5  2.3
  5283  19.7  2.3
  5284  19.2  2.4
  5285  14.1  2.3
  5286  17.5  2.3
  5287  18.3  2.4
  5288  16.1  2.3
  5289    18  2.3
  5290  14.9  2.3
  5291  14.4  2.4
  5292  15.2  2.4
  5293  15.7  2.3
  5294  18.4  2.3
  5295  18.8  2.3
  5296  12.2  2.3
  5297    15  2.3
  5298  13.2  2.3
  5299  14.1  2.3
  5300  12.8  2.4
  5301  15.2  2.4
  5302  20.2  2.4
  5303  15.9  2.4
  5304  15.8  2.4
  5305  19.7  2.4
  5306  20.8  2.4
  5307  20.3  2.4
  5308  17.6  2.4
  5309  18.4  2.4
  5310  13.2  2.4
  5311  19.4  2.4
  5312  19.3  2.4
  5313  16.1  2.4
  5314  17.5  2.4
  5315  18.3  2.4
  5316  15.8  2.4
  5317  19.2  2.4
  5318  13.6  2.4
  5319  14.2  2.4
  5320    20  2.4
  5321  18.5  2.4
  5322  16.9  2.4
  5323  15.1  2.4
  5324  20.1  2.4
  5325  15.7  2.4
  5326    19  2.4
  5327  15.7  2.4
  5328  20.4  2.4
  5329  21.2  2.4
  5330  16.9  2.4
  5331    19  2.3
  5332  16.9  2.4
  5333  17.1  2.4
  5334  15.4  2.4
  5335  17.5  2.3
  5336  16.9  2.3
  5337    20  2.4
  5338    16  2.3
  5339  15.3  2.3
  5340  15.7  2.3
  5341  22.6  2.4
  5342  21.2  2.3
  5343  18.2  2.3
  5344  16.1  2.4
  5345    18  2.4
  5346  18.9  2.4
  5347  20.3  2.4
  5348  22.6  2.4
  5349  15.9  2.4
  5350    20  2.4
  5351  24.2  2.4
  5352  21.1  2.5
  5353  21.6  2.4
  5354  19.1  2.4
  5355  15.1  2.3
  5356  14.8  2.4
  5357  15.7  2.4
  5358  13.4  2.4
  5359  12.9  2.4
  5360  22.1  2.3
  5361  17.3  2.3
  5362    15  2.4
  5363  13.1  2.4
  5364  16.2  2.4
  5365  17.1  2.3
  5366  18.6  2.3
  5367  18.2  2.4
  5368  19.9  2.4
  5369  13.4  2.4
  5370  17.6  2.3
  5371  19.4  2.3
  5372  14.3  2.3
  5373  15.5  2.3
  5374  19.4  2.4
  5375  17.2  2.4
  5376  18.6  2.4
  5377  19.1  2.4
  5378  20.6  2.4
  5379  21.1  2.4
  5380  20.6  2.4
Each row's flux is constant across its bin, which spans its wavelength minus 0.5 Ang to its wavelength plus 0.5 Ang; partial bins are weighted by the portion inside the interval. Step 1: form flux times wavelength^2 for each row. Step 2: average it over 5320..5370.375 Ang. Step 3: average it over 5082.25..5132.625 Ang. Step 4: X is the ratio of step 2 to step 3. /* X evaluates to 1.4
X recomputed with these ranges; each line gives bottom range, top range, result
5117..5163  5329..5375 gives 1.38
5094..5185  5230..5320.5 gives 1.30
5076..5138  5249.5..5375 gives 1.30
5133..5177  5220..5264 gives 1.30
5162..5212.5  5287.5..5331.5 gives 1.33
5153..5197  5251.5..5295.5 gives 1.33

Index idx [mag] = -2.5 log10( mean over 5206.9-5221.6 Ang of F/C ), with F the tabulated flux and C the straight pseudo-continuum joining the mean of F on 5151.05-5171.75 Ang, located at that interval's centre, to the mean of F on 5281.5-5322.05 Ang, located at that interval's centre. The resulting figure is -0.07 mag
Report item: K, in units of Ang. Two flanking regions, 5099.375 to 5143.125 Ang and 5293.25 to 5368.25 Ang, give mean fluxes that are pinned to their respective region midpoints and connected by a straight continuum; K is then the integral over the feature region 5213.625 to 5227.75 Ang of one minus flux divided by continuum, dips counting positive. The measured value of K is 1.05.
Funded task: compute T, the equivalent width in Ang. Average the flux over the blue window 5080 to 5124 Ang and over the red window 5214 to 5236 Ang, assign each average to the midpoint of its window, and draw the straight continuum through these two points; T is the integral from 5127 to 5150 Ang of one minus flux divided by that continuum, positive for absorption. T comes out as 0.65 Ang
